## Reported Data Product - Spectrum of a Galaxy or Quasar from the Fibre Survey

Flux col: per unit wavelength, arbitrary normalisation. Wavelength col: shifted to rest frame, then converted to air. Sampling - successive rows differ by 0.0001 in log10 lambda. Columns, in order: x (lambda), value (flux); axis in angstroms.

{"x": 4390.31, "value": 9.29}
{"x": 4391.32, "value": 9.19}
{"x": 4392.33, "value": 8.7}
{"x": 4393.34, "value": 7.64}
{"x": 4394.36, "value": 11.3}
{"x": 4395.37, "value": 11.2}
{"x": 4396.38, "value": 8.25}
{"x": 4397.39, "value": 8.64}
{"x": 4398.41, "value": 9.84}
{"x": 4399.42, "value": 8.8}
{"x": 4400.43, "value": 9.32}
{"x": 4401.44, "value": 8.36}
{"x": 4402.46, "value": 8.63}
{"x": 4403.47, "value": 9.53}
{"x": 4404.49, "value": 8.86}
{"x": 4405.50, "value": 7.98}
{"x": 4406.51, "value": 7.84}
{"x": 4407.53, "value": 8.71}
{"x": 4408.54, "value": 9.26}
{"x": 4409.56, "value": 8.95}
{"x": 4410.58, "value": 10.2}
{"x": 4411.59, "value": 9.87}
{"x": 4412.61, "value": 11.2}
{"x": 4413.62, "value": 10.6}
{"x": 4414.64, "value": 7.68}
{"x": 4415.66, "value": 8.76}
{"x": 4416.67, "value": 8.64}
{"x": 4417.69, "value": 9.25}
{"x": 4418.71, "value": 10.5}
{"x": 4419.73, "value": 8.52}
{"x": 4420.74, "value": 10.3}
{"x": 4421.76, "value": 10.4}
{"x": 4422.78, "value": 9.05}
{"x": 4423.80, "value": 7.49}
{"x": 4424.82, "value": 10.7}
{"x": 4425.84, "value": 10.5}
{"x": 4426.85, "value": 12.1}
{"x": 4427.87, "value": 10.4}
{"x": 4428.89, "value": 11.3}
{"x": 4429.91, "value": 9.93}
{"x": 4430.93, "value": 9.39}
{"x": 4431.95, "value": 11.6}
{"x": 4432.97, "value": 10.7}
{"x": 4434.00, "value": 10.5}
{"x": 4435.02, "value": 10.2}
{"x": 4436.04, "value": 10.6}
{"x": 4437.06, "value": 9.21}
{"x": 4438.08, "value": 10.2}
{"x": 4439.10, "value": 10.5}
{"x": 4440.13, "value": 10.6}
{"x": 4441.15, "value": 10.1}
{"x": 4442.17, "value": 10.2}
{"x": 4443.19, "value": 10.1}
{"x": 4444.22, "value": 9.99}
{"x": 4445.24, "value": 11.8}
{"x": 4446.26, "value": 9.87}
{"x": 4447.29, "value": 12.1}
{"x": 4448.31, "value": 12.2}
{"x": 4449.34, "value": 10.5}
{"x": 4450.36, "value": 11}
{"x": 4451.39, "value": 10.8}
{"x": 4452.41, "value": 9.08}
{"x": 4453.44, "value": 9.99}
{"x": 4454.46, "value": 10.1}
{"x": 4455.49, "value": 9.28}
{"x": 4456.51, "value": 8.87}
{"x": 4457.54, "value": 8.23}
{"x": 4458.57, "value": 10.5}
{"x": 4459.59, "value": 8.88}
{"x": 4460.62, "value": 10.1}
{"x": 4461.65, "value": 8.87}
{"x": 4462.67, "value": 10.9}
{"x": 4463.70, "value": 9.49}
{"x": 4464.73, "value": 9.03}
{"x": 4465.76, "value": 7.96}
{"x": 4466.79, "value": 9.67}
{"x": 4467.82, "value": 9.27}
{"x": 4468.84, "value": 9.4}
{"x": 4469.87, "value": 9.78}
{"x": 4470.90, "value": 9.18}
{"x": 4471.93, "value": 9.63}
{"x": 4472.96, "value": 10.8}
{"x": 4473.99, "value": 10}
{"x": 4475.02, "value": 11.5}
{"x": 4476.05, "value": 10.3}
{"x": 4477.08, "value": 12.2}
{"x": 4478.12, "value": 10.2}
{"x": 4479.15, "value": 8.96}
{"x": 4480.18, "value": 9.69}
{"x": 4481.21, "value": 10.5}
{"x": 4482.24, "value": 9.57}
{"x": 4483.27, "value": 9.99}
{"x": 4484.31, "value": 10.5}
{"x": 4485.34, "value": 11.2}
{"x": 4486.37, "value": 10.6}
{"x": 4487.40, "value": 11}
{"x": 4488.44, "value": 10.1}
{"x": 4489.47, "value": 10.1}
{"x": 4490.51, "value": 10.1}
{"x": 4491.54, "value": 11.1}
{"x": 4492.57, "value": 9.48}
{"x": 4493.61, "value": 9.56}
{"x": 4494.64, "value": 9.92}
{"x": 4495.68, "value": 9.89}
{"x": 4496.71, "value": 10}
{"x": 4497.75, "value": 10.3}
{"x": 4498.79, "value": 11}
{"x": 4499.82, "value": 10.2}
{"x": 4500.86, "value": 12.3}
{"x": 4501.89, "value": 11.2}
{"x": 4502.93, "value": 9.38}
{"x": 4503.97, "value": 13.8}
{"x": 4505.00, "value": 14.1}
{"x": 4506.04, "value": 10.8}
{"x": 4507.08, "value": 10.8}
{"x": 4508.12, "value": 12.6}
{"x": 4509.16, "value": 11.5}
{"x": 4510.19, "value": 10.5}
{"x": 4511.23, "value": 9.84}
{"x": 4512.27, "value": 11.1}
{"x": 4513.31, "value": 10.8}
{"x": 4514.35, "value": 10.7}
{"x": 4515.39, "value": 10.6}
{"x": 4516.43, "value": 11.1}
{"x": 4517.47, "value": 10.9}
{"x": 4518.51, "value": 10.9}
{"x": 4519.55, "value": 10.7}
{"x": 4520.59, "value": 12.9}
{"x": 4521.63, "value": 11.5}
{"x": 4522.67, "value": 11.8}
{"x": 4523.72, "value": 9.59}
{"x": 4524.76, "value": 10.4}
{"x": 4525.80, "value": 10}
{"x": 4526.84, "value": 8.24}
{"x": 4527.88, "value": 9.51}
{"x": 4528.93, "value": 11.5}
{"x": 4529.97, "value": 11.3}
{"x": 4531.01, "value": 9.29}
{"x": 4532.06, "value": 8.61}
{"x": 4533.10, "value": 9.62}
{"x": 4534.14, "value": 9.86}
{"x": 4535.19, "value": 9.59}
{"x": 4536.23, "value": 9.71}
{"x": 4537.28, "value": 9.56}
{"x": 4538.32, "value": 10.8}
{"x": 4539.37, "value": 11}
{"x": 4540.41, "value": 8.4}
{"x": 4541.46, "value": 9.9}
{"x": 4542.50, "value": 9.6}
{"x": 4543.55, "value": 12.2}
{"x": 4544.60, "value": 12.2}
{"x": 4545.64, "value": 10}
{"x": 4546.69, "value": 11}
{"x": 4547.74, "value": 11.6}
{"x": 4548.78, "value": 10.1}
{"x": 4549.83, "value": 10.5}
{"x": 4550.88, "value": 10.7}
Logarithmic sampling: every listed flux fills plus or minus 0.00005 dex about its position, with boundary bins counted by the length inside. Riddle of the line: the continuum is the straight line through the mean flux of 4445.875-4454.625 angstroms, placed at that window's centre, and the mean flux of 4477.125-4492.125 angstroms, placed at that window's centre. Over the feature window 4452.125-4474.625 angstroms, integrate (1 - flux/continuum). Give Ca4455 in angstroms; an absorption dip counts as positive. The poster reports 2.2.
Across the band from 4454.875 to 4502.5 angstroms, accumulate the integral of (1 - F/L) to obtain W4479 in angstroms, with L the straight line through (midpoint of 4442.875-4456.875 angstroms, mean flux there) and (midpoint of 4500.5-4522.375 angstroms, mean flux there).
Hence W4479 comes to 3.6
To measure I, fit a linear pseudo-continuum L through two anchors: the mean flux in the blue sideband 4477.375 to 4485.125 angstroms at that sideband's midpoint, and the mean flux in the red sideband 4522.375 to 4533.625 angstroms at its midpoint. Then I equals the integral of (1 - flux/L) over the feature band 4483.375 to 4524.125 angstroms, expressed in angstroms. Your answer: -3.6 angstroms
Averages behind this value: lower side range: 10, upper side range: 9.95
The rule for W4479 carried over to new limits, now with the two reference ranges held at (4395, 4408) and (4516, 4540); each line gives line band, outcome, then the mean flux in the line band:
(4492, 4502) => -0.36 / 10.4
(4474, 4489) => -0.94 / 10.4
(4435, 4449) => -1.79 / 10.6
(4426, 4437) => -1.63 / 10.6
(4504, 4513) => -1.24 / 11.5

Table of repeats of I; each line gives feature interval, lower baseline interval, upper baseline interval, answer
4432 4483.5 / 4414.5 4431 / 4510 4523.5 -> 0.7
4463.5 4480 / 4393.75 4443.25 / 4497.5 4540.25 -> 0.7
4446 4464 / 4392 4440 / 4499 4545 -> -0.1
